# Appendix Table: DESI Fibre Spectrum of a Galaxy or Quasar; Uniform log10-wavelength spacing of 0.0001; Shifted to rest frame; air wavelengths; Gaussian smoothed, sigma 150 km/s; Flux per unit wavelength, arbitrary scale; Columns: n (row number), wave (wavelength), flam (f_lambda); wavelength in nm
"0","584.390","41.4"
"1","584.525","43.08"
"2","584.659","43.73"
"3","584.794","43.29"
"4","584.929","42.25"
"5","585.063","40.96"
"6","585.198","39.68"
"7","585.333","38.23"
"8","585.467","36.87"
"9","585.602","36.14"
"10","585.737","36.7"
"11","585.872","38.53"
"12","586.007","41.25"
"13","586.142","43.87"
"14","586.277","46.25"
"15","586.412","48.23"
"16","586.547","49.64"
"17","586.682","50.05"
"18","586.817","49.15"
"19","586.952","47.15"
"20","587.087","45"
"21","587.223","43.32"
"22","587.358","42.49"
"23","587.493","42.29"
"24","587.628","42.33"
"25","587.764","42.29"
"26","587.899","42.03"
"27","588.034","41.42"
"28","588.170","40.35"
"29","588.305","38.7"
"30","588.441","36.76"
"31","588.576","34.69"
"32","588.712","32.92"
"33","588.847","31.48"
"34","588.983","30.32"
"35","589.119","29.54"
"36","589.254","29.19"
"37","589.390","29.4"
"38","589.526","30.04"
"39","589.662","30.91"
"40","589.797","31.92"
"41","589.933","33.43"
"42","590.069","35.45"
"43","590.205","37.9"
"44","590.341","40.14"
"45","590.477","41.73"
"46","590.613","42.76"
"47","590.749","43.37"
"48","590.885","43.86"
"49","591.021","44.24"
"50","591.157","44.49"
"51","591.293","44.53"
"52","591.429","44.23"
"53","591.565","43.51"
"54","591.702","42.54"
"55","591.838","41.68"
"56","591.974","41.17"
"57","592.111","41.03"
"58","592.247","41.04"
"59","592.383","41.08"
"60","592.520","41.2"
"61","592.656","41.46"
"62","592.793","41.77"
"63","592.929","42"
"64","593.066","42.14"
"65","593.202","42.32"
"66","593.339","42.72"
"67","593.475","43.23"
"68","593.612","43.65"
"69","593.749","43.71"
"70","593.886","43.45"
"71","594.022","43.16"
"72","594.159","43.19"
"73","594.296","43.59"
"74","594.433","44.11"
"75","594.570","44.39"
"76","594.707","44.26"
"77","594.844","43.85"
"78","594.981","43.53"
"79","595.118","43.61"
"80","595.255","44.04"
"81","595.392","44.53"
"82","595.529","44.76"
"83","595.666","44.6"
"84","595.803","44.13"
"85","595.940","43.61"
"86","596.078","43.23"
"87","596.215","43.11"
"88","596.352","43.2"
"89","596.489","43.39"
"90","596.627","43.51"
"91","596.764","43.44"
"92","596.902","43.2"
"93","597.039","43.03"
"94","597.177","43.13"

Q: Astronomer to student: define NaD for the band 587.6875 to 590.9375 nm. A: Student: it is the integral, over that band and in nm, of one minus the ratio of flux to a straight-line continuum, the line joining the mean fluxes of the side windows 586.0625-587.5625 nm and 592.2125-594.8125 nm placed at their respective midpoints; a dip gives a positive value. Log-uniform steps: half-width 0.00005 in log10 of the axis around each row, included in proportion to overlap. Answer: 0.62 nm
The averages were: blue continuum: 46.1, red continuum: 42.8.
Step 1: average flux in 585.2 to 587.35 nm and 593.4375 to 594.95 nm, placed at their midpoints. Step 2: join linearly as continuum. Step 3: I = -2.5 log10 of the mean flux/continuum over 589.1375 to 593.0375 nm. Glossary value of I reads 0.11 mag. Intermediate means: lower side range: 43.2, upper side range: 43.7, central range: 39.4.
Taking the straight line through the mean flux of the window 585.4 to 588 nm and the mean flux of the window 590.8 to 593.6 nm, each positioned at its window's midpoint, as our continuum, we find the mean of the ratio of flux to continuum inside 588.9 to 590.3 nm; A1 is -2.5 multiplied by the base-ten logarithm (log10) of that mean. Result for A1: 0.32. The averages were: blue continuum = 43.3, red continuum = 42.5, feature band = 32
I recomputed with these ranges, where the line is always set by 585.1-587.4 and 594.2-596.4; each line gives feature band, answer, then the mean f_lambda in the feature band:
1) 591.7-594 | 0.04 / 42.2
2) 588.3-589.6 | 0.33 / 32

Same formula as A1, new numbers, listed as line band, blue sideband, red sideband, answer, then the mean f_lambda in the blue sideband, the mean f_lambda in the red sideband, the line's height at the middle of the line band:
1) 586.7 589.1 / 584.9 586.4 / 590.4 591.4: 0.04 mag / 40.3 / 43.6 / 41.7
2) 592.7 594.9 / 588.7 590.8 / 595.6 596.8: -0.08 mag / 34.4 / 43.6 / 40.2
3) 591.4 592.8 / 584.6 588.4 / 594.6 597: 0.04 mag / 42.5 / 43.8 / 43.3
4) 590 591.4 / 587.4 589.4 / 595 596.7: -0.08 mag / 36.5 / 43.8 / 38.8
